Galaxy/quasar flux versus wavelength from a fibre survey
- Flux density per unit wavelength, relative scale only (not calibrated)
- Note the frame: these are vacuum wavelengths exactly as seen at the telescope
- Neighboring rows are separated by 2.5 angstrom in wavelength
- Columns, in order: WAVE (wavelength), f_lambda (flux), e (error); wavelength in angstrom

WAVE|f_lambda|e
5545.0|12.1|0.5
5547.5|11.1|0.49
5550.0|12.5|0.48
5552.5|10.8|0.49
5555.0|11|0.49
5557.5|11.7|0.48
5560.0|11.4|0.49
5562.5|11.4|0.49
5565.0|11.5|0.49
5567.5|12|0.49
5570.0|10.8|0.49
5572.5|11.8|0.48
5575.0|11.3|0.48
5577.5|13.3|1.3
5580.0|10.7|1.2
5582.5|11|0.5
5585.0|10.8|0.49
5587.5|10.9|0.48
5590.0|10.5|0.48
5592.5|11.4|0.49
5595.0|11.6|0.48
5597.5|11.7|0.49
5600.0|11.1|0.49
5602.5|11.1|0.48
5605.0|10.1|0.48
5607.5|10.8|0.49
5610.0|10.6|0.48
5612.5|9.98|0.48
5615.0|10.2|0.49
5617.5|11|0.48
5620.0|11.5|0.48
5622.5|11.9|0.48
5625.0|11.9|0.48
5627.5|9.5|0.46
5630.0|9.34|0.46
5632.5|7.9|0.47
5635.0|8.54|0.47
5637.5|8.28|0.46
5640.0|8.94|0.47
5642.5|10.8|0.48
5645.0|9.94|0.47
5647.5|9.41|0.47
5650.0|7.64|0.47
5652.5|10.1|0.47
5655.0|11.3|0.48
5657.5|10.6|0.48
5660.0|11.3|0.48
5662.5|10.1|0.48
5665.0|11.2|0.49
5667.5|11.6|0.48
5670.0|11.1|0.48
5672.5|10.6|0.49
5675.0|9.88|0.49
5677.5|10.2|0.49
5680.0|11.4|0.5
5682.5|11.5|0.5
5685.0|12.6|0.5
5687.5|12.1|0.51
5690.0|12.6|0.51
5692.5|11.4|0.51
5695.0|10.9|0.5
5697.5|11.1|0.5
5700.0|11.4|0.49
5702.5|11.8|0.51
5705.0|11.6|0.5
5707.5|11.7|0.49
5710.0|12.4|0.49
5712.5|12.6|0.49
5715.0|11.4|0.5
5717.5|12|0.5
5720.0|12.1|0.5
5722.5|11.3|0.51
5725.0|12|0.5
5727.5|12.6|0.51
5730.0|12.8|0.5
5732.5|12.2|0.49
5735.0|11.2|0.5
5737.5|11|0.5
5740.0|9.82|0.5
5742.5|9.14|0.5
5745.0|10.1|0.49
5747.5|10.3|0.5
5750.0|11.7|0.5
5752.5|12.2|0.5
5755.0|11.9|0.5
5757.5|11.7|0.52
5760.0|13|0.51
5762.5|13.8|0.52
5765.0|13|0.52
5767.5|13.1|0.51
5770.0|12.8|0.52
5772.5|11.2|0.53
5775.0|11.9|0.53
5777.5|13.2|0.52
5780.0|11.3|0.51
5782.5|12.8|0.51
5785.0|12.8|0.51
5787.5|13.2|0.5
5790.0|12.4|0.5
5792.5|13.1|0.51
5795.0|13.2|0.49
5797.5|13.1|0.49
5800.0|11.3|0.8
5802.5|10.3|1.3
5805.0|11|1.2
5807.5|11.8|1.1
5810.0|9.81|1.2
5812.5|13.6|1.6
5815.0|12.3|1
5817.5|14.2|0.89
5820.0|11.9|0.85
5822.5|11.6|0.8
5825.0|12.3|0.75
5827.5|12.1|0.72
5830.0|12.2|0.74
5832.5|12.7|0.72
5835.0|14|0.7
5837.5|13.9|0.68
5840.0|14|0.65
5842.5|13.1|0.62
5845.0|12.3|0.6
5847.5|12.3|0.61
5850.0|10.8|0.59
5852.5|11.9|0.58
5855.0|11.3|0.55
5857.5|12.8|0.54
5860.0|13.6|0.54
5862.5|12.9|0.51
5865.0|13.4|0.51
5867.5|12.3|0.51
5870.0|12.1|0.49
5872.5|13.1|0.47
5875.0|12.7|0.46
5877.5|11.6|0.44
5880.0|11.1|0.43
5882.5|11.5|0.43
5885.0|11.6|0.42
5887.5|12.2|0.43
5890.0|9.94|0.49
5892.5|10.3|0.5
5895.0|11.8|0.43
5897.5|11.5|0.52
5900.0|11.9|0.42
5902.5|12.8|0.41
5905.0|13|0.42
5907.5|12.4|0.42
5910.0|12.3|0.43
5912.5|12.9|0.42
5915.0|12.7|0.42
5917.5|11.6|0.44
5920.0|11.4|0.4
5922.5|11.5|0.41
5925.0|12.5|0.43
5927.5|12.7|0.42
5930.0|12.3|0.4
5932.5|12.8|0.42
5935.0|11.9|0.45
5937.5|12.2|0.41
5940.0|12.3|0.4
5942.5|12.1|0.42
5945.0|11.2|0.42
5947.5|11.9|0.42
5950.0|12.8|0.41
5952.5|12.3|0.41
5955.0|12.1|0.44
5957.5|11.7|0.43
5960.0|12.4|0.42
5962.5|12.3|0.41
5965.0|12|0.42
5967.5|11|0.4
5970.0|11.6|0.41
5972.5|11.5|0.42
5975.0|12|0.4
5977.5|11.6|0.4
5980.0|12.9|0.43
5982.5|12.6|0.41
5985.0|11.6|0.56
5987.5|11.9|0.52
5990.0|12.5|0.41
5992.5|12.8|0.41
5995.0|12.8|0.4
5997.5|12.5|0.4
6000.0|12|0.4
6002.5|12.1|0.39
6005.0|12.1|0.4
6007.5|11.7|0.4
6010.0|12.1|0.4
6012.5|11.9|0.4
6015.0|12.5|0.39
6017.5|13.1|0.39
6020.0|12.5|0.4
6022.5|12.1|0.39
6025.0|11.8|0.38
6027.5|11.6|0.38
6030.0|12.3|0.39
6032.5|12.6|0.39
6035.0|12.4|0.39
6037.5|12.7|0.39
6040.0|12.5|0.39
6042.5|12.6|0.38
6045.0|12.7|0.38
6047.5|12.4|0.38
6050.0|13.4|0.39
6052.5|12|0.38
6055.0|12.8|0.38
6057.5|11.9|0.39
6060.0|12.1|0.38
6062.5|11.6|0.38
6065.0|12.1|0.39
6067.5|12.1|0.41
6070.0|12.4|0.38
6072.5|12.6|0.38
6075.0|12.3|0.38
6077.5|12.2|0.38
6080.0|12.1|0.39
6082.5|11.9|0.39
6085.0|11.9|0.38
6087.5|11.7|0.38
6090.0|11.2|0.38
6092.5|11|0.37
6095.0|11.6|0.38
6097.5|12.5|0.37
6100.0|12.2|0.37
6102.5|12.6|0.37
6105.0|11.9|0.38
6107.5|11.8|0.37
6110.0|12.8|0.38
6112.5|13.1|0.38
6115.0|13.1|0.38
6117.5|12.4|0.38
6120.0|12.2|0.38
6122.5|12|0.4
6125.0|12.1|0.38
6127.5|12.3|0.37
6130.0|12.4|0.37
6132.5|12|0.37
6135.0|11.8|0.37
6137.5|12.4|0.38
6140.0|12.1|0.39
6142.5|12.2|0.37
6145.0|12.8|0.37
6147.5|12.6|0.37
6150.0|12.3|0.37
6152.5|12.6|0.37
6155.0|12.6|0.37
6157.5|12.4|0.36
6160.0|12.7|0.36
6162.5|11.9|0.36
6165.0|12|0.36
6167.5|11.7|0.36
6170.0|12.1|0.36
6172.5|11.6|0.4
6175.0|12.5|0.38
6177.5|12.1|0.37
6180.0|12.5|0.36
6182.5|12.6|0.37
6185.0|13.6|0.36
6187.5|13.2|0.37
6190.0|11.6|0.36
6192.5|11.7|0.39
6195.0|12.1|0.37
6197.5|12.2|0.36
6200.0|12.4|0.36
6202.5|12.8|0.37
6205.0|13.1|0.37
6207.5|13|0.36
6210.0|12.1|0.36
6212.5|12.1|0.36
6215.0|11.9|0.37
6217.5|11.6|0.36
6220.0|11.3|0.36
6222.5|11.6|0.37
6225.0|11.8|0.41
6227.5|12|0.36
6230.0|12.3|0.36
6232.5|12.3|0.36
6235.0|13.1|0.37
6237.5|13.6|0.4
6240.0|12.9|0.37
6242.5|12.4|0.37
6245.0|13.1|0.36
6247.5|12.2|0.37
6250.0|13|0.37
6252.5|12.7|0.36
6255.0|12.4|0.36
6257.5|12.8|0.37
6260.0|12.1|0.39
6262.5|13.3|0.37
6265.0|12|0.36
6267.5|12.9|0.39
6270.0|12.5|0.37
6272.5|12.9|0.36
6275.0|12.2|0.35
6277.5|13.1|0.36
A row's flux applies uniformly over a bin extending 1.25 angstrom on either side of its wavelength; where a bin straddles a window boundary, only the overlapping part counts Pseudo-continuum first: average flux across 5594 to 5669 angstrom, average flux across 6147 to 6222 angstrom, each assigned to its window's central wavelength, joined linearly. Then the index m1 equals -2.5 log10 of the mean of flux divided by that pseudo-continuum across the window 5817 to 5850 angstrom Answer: -0.15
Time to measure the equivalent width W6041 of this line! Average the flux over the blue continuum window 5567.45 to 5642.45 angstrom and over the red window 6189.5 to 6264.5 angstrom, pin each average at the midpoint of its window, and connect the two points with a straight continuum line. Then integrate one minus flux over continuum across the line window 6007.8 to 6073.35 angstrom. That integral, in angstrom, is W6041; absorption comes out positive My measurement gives -2.5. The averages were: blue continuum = 10.7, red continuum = 12.4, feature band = 12.3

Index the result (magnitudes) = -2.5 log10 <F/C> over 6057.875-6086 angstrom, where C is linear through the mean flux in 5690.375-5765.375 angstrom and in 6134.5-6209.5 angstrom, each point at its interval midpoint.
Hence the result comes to 0.01 mag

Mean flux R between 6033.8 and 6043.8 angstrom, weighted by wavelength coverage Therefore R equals 12.6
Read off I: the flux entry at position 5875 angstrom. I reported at 12.7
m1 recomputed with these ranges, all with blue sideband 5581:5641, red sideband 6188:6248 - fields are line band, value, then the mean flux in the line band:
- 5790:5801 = -0.152 mag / 12.7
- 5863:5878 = -0.123 mag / 12.6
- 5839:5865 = -0.123 mag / 12.5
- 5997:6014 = -0.035 mag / 12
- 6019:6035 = -0.040 mag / 12.2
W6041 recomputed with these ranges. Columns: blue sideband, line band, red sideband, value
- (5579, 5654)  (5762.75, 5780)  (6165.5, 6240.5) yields -2.68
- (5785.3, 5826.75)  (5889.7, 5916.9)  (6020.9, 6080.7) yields 0.50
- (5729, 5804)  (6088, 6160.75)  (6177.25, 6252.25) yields 0.42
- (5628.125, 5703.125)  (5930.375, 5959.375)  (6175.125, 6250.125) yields -1.67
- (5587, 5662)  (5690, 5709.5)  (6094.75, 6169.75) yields -1.68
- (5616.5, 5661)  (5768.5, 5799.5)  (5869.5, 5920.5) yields -4.11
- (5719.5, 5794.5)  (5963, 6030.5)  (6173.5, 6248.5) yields 0.50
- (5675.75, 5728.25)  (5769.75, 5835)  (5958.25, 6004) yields -2.19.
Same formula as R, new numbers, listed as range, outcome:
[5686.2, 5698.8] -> 11.6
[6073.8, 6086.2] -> 12.1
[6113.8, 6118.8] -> 12.7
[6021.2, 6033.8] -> 12.1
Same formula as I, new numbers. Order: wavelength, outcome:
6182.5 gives 12.6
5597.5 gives 11.7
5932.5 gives 12.8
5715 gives 11.4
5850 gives 10.8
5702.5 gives 11.8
